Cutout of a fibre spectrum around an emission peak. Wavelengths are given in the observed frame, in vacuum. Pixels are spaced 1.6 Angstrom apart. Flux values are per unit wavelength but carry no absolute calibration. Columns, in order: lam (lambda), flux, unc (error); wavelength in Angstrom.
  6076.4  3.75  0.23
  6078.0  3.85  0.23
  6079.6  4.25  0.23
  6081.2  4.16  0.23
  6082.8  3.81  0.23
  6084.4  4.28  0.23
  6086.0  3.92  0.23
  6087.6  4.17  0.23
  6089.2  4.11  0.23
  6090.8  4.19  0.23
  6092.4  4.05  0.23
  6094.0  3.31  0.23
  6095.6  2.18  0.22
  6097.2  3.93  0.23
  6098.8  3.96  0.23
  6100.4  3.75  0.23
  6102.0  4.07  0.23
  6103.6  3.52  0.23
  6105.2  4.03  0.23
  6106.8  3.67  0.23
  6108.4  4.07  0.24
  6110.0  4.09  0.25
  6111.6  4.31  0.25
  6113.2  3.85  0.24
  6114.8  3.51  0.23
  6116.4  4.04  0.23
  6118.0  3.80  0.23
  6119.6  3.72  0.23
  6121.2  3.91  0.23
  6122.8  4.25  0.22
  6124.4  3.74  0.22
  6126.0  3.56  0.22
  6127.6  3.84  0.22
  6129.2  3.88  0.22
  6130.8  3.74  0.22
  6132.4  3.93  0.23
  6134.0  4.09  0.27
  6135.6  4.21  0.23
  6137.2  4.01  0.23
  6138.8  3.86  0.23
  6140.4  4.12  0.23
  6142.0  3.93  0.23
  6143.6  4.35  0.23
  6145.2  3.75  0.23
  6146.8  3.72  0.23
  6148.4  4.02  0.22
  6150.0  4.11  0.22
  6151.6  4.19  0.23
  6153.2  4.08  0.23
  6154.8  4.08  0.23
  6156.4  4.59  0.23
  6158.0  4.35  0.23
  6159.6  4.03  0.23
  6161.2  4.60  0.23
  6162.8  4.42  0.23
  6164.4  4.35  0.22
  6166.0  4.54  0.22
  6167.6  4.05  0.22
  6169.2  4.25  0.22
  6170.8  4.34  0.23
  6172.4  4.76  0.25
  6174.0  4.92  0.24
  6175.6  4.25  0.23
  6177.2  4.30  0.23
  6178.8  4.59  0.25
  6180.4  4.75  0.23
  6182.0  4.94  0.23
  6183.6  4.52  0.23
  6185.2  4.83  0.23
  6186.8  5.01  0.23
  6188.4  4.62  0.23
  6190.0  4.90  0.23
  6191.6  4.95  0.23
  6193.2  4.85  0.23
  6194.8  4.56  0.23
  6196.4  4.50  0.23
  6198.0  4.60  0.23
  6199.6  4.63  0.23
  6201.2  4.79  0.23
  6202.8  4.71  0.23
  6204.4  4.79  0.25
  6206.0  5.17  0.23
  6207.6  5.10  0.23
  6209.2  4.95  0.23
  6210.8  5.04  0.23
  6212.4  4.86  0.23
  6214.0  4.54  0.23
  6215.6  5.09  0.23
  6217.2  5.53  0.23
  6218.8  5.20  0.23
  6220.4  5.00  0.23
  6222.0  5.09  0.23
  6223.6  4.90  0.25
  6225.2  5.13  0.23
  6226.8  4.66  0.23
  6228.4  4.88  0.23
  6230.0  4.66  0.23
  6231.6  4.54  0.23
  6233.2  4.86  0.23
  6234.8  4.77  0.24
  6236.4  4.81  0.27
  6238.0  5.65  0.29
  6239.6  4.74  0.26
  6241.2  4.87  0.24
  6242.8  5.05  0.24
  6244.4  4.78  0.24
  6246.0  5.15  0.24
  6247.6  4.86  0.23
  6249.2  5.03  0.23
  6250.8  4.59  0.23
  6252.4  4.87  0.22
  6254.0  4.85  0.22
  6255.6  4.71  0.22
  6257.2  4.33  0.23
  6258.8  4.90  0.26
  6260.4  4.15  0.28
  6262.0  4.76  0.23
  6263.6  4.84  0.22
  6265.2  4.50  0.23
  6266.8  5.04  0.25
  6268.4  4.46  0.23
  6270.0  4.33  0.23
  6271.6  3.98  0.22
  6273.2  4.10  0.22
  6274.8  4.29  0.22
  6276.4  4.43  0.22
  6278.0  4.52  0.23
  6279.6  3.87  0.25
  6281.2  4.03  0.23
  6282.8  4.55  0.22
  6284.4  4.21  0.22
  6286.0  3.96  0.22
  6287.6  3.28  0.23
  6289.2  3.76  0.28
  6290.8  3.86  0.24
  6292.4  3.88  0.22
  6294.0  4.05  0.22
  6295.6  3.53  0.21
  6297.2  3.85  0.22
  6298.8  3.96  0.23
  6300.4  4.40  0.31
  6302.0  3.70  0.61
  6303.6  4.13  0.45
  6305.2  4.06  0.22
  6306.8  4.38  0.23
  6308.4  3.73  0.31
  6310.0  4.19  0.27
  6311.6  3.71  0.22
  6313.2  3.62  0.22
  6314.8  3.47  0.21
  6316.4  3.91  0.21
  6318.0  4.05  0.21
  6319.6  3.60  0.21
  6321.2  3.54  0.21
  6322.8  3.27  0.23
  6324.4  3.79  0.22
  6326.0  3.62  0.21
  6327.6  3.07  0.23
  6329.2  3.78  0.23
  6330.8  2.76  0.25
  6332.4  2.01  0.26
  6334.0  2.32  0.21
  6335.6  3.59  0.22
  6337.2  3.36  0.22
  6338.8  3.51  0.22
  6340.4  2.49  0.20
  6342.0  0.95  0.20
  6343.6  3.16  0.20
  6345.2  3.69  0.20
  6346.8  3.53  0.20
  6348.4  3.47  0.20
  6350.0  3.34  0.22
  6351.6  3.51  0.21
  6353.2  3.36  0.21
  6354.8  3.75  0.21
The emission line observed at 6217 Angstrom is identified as C III]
